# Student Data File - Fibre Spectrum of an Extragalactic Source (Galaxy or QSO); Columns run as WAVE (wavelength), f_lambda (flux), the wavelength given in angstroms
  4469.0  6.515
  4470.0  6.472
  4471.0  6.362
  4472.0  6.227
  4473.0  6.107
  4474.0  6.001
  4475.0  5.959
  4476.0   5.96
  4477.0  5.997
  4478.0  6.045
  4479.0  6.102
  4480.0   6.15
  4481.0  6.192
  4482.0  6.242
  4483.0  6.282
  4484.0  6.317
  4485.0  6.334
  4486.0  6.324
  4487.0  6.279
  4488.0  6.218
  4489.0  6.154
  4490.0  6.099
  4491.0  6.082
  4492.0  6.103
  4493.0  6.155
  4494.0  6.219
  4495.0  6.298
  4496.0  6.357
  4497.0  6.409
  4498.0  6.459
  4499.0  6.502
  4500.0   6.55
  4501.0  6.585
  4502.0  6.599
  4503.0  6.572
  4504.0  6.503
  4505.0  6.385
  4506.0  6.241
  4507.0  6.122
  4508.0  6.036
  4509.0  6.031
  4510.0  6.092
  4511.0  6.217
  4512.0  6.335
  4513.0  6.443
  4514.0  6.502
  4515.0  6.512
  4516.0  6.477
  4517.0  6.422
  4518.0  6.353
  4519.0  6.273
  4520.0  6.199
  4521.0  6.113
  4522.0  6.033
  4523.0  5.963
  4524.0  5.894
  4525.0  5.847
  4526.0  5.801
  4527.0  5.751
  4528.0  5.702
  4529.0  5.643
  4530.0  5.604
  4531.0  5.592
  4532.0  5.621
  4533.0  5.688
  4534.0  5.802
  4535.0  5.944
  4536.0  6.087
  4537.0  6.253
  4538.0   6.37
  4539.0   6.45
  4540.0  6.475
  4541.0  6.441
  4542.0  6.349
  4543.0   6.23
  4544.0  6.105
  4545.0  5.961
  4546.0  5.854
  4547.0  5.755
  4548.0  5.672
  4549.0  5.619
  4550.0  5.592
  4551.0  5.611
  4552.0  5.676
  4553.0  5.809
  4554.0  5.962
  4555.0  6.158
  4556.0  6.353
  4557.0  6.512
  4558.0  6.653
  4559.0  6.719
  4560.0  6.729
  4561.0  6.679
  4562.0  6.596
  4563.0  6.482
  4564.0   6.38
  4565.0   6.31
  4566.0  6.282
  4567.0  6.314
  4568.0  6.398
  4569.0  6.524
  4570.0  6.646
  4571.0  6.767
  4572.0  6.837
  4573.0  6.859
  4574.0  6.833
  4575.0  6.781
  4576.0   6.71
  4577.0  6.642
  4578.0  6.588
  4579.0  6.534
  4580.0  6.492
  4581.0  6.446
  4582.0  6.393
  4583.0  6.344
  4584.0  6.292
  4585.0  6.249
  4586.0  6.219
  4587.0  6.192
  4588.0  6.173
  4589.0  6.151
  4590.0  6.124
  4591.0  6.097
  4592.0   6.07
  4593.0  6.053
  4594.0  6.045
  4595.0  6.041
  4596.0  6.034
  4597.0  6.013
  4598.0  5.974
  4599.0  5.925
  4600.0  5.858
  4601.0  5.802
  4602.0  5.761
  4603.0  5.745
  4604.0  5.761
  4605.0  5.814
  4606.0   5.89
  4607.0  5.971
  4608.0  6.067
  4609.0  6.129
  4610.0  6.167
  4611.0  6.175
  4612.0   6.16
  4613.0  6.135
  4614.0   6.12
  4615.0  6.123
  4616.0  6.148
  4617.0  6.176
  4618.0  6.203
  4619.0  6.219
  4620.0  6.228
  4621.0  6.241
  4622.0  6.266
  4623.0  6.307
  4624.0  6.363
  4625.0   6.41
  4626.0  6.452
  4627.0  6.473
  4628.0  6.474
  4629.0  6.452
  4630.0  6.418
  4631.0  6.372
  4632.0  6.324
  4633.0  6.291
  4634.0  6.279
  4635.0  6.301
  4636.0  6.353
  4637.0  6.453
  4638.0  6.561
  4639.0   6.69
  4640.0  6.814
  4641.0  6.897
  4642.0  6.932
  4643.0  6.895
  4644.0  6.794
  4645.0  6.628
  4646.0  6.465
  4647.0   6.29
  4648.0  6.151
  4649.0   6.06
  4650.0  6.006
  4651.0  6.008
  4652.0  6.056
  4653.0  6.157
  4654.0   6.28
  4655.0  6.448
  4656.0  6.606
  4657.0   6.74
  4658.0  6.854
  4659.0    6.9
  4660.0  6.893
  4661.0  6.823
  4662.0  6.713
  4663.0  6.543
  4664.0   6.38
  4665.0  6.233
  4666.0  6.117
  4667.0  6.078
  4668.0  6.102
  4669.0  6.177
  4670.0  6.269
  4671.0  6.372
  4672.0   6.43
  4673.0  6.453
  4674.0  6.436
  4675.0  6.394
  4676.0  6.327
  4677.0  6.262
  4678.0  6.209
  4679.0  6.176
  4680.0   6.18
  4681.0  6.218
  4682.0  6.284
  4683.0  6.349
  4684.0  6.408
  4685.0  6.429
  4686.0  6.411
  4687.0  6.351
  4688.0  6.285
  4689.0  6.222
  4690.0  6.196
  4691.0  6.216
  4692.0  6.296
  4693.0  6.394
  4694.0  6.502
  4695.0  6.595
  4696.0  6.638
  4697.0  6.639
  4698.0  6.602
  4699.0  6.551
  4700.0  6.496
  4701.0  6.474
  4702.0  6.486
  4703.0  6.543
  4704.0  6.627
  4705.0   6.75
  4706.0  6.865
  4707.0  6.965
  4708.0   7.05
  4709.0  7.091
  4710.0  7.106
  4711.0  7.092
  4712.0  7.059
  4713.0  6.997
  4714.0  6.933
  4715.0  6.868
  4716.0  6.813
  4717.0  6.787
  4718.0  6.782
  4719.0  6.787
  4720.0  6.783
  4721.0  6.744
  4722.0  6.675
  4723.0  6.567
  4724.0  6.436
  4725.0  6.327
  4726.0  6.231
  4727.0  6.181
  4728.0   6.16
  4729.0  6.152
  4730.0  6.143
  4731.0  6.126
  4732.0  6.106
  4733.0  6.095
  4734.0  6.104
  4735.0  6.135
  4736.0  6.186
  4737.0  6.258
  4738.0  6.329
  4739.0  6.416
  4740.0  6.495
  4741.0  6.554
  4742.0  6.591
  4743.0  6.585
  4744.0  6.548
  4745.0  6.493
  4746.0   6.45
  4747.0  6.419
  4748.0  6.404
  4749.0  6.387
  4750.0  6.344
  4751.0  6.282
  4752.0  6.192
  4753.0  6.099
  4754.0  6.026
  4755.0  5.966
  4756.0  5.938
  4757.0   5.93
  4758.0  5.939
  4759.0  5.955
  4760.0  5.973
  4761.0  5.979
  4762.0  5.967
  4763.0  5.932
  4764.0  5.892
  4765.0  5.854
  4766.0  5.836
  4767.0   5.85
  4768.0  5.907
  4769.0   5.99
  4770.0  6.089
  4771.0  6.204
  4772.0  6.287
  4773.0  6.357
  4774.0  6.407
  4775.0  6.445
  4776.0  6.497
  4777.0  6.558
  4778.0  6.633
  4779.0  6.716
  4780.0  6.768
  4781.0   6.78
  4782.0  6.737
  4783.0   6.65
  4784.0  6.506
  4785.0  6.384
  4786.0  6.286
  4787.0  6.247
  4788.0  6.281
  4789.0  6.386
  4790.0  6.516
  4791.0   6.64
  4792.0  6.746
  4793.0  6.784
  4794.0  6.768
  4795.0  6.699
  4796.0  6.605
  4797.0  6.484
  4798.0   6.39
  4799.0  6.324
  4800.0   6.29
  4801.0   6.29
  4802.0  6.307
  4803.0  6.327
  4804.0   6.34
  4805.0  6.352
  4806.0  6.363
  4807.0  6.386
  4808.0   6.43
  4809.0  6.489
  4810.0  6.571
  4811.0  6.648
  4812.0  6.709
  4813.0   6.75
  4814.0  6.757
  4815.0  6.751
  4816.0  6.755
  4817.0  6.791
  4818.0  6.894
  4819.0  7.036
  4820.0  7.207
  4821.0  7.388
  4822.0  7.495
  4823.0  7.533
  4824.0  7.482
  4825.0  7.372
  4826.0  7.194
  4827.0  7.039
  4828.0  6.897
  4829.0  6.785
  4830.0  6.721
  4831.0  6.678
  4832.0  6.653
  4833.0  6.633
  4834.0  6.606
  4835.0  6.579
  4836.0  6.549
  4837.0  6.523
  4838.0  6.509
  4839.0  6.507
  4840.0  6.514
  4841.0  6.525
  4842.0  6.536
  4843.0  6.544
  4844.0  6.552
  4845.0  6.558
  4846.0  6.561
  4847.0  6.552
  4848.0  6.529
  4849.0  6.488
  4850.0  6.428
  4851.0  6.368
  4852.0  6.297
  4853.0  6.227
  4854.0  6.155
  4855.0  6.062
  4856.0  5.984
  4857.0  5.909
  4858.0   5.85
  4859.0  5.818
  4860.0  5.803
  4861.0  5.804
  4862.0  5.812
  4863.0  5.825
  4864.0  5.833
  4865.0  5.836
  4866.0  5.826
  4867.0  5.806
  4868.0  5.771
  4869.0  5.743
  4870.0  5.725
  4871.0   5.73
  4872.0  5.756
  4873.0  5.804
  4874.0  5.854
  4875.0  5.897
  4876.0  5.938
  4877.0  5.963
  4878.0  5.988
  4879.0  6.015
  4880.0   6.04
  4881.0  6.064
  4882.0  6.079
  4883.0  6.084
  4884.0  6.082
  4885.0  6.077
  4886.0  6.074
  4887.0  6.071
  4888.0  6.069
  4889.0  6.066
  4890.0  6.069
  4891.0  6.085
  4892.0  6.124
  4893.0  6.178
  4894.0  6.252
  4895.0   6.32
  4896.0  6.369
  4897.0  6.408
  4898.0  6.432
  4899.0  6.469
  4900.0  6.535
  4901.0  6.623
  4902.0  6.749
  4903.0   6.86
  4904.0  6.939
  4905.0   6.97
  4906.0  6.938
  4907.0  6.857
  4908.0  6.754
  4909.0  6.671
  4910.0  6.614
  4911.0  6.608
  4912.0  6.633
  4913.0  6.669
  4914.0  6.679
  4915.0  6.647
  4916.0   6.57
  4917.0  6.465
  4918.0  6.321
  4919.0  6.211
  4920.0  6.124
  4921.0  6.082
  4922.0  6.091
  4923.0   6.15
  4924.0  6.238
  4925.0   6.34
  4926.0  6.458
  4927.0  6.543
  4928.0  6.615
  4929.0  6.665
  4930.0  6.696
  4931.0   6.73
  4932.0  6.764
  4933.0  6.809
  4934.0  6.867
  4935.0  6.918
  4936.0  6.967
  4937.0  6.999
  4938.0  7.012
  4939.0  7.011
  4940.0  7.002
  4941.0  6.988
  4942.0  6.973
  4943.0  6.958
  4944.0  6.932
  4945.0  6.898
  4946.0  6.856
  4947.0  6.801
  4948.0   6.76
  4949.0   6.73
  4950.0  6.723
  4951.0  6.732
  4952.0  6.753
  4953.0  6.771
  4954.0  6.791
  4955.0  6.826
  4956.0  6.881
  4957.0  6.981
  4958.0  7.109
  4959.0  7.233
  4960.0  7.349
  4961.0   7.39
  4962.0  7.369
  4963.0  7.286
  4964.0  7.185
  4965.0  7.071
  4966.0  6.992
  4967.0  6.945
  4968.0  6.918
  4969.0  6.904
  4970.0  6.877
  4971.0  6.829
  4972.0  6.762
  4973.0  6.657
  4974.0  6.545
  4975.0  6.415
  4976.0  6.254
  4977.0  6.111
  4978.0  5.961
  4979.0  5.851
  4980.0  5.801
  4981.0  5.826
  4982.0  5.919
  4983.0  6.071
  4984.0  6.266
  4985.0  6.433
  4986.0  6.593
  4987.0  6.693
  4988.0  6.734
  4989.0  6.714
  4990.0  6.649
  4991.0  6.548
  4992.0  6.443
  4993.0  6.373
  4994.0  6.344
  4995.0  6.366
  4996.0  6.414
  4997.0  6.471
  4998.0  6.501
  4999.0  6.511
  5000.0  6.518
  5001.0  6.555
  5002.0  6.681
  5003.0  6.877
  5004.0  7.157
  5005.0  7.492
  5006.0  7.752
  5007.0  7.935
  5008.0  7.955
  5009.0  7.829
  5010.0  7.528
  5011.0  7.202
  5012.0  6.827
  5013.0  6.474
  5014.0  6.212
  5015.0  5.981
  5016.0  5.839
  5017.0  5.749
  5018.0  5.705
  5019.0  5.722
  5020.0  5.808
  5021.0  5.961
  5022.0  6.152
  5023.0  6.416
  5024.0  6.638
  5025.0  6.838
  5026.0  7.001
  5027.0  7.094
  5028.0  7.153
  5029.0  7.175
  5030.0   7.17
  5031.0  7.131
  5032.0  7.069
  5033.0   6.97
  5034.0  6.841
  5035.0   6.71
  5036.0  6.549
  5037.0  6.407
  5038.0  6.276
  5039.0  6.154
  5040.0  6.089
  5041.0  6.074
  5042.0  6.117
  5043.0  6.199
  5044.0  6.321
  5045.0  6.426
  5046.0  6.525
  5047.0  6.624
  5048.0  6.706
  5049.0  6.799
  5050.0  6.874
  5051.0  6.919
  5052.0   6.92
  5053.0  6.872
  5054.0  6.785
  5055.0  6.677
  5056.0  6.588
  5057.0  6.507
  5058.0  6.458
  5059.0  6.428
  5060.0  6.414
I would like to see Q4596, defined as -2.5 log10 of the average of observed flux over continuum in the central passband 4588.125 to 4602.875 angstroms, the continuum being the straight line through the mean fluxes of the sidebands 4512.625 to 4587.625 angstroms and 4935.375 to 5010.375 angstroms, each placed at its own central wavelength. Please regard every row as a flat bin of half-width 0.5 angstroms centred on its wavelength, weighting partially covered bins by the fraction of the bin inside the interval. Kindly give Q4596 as 0.05 mag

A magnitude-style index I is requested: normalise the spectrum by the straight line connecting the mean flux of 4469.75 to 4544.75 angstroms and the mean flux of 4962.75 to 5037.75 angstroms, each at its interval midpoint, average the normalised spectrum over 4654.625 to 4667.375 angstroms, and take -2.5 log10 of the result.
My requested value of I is -0.04 mag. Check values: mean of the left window 6.18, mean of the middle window 6.57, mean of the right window 6.64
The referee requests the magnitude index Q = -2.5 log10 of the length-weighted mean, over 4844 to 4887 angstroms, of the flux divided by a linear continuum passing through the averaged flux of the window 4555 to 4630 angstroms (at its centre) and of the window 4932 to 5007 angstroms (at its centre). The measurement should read 0.10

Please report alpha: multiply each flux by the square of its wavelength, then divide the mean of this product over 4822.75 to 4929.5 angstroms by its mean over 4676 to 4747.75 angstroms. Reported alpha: 1.05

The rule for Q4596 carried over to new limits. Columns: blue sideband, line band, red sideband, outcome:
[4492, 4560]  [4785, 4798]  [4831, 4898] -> -0.063 mag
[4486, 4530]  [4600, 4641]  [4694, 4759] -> 0.022 mag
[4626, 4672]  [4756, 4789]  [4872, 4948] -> 0.037 mag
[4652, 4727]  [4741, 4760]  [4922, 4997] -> 0.053 mag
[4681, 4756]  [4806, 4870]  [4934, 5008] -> 0.019 mag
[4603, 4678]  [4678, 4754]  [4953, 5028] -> -0.011 mag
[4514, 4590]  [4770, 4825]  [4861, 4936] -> -0.058 mag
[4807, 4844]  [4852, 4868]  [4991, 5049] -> 0.147 mag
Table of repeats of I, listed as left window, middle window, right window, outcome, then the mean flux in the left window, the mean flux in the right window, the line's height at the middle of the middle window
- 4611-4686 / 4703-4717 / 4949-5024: -0.08 mag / 6.38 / 6.66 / 6.43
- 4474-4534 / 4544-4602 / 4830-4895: -0.02 mag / 6.16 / 6.16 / 6.16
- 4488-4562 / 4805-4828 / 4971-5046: -0.08 mag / 6.16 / 6.56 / 6.4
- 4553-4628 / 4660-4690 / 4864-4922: -0.01 mag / 6.28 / 6.25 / 6.27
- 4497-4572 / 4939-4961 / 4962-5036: -0.05 mag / 6.2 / 6.65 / 6.6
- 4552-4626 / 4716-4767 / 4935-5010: 0.03 mag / 6.27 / 6.79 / 6.47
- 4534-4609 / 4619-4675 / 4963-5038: -0.02 mag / 6.22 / 6.64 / 6.29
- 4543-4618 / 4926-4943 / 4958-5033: -0.04 mag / 6.21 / 6.68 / 6.61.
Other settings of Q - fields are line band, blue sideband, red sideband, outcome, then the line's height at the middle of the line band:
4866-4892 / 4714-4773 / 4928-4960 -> 0.125 mag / 6.68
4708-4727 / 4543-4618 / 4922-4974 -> -0.054 mag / 6.45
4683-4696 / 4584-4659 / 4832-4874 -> -0.023 mag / 6.23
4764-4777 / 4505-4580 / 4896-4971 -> 0.066 mag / 6.54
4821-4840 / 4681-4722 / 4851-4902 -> -0.113 mag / 6.2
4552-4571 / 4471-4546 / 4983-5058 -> -0.032 mag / 6.22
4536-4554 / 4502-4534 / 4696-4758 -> 0.024 mag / 6.15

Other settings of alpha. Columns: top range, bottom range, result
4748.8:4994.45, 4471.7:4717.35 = 1.15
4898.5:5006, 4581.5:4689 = 1.21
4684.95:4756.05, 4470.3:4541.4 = 1.15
